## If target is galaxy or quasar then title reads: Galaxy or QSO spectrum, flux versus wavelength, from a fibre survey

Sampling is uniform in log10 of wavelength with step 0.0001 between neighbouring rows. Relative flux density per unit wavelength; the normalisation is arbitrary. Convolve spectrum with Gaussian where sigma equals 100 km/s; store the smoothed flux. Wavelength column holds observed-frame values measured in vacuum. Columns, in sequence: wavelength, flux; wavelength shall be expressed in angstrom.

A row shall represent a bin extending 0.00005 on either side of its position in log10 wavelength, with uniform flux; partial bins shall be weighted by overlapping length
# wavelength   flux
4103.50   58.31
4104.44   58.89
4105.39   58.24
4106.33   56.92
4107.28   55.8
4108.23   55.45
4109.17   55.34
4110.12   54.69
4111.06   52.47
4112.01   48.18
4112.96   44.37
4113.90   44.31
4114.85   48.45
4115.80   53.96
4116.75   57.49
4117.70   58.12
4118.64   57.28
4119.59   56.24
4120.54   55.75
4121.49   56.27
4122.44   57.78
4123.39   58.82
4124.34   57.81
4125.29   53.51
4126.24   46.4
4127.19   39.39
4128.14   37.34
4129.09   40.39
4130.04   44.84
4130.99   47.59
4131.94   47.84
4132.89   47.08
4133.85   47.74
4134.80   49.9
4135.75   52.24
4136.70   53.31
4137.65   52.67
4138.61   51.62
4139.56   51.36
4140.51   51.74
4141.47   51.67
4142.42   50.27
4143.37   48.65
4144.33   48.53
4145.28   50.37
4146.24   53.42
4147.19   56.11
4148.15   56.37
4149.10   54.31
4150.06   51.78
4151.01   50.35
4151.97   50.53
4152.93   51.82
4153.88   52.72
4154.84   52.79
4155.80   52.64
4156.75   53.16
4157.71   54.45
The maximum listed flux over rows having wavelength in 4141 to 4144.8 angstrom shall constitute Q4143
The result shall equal 51.67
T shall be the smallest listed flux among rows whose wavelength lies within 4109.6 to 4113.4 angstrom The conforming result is 44.37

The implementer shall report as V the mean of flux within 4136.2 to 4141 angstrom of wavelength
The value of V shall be 52.1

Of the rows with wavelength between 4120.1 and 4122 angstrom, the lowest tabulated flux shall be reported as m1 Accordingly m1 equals 55.75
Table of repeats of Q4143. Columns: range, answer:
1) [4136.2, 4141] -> 53.31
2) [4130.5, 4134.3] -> 47.84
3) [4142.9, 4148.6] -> 56.37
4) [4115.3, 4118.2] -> 58.12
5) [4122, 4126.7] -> 58.82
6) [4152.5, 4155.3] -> 52.79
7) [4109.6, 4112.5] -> 54.69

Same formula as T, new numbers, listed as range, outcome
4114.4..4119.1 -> 48.45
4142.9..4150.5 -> 48.53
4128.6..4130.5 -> 40.39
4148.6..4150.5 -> 51.78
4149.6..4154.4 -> 50.35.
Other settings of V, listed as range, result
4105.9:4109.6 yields 55.8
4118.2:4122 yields 56.3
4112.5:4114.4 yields 44.5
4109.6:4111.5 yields 53.7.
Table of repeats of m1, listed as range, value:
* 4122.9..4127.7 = 39.39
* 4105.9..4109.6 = 55.34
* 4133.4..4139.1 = 47.74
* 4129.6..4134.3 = 44.84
